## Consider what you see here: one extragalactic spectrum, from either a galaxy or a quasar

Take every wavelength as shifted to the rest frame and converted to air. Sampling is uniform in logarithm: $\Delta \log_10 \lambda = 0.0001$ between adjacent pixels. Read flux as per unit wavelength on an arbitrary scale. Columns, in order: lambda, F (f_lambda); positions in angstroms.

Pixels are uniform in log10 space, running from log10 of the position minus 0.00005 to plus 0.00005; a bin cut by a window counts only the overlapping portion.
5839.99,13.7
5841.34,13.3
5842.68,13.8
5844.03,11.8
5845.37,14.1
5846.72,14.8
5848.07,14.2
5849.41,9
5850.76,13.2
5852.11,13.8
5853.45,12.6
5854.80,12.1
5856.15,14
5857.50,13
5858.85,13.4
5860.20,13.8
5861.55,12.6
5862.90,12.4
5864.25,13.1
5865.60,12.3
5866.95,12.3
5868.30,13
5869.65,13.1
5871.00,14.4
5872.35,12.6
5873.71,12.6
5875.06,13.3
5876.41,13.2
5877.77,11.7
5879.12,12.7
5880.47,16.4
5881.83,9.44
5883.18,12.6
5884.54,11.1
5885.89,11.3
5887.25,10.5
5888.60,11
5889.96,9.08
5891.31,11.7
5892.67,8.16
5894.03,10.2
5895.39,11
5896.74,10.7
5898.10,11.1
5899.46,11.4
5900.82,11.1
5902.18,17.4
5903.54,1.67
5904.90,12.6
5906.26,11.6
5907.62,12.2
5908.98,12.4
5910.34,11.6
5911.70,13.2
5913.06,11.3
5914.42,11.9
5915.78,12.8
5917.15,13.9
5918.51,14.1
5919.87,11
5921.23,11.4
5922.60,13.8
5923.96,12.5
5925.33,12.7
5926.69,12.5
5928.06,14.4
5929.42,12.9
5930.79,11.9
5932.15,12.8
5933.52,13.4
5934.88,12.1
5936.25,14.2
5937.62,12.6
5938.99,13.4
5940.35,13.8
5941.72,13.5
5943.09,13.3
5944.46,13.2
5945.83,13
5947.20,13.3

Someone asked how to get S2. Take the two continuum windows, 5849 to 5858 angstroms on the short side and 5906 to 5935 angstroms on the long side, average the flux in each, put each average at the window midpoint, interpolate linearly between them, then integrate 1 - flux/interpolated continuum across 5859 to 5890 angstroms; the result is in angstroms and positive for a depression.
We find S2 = 0.4 angstroms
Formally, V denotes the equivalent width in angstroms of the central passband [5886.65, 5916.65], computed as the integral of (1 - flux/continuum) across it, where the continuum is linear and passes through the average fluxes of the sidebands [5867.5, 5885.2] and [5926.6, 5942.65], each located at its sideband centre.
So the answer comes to 4.2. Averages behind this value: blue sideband 12.8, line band 11.1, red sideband 13.1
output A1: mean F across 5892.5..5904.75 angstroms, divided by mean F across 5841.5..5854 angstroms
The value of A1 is 0.80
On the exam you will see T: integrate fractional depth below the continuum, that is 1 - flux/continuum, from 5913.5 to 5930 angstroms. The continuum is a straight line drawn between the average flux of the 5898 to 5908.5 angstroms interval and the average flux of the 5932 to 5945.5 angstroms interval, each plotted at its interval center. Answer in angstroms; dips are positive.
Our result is -0.8 angstroms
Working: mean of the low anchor 11.2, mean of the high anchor 13.2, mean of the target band 12.8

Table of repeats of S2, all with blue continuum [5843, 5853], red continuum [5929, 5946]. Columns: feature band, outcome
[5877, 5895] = 2.5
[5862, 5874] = 0.1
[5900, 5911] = 1.5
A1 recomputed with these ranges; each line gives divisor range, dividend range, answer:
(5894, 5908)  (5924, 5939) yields 1.18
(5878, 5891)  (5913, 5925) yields 1.09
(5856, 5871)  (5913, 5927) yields 0.97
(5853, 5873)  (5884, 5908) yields 0.83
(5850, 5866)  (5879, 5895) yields 0.85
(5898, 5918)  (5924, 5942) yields 1.11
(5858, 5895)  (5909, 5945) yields 1.06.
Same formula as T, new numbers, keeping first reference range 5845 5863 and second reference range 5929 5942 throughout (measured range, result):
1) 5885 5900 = 2.87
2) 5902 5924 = 1.87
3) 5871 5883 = 0.22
